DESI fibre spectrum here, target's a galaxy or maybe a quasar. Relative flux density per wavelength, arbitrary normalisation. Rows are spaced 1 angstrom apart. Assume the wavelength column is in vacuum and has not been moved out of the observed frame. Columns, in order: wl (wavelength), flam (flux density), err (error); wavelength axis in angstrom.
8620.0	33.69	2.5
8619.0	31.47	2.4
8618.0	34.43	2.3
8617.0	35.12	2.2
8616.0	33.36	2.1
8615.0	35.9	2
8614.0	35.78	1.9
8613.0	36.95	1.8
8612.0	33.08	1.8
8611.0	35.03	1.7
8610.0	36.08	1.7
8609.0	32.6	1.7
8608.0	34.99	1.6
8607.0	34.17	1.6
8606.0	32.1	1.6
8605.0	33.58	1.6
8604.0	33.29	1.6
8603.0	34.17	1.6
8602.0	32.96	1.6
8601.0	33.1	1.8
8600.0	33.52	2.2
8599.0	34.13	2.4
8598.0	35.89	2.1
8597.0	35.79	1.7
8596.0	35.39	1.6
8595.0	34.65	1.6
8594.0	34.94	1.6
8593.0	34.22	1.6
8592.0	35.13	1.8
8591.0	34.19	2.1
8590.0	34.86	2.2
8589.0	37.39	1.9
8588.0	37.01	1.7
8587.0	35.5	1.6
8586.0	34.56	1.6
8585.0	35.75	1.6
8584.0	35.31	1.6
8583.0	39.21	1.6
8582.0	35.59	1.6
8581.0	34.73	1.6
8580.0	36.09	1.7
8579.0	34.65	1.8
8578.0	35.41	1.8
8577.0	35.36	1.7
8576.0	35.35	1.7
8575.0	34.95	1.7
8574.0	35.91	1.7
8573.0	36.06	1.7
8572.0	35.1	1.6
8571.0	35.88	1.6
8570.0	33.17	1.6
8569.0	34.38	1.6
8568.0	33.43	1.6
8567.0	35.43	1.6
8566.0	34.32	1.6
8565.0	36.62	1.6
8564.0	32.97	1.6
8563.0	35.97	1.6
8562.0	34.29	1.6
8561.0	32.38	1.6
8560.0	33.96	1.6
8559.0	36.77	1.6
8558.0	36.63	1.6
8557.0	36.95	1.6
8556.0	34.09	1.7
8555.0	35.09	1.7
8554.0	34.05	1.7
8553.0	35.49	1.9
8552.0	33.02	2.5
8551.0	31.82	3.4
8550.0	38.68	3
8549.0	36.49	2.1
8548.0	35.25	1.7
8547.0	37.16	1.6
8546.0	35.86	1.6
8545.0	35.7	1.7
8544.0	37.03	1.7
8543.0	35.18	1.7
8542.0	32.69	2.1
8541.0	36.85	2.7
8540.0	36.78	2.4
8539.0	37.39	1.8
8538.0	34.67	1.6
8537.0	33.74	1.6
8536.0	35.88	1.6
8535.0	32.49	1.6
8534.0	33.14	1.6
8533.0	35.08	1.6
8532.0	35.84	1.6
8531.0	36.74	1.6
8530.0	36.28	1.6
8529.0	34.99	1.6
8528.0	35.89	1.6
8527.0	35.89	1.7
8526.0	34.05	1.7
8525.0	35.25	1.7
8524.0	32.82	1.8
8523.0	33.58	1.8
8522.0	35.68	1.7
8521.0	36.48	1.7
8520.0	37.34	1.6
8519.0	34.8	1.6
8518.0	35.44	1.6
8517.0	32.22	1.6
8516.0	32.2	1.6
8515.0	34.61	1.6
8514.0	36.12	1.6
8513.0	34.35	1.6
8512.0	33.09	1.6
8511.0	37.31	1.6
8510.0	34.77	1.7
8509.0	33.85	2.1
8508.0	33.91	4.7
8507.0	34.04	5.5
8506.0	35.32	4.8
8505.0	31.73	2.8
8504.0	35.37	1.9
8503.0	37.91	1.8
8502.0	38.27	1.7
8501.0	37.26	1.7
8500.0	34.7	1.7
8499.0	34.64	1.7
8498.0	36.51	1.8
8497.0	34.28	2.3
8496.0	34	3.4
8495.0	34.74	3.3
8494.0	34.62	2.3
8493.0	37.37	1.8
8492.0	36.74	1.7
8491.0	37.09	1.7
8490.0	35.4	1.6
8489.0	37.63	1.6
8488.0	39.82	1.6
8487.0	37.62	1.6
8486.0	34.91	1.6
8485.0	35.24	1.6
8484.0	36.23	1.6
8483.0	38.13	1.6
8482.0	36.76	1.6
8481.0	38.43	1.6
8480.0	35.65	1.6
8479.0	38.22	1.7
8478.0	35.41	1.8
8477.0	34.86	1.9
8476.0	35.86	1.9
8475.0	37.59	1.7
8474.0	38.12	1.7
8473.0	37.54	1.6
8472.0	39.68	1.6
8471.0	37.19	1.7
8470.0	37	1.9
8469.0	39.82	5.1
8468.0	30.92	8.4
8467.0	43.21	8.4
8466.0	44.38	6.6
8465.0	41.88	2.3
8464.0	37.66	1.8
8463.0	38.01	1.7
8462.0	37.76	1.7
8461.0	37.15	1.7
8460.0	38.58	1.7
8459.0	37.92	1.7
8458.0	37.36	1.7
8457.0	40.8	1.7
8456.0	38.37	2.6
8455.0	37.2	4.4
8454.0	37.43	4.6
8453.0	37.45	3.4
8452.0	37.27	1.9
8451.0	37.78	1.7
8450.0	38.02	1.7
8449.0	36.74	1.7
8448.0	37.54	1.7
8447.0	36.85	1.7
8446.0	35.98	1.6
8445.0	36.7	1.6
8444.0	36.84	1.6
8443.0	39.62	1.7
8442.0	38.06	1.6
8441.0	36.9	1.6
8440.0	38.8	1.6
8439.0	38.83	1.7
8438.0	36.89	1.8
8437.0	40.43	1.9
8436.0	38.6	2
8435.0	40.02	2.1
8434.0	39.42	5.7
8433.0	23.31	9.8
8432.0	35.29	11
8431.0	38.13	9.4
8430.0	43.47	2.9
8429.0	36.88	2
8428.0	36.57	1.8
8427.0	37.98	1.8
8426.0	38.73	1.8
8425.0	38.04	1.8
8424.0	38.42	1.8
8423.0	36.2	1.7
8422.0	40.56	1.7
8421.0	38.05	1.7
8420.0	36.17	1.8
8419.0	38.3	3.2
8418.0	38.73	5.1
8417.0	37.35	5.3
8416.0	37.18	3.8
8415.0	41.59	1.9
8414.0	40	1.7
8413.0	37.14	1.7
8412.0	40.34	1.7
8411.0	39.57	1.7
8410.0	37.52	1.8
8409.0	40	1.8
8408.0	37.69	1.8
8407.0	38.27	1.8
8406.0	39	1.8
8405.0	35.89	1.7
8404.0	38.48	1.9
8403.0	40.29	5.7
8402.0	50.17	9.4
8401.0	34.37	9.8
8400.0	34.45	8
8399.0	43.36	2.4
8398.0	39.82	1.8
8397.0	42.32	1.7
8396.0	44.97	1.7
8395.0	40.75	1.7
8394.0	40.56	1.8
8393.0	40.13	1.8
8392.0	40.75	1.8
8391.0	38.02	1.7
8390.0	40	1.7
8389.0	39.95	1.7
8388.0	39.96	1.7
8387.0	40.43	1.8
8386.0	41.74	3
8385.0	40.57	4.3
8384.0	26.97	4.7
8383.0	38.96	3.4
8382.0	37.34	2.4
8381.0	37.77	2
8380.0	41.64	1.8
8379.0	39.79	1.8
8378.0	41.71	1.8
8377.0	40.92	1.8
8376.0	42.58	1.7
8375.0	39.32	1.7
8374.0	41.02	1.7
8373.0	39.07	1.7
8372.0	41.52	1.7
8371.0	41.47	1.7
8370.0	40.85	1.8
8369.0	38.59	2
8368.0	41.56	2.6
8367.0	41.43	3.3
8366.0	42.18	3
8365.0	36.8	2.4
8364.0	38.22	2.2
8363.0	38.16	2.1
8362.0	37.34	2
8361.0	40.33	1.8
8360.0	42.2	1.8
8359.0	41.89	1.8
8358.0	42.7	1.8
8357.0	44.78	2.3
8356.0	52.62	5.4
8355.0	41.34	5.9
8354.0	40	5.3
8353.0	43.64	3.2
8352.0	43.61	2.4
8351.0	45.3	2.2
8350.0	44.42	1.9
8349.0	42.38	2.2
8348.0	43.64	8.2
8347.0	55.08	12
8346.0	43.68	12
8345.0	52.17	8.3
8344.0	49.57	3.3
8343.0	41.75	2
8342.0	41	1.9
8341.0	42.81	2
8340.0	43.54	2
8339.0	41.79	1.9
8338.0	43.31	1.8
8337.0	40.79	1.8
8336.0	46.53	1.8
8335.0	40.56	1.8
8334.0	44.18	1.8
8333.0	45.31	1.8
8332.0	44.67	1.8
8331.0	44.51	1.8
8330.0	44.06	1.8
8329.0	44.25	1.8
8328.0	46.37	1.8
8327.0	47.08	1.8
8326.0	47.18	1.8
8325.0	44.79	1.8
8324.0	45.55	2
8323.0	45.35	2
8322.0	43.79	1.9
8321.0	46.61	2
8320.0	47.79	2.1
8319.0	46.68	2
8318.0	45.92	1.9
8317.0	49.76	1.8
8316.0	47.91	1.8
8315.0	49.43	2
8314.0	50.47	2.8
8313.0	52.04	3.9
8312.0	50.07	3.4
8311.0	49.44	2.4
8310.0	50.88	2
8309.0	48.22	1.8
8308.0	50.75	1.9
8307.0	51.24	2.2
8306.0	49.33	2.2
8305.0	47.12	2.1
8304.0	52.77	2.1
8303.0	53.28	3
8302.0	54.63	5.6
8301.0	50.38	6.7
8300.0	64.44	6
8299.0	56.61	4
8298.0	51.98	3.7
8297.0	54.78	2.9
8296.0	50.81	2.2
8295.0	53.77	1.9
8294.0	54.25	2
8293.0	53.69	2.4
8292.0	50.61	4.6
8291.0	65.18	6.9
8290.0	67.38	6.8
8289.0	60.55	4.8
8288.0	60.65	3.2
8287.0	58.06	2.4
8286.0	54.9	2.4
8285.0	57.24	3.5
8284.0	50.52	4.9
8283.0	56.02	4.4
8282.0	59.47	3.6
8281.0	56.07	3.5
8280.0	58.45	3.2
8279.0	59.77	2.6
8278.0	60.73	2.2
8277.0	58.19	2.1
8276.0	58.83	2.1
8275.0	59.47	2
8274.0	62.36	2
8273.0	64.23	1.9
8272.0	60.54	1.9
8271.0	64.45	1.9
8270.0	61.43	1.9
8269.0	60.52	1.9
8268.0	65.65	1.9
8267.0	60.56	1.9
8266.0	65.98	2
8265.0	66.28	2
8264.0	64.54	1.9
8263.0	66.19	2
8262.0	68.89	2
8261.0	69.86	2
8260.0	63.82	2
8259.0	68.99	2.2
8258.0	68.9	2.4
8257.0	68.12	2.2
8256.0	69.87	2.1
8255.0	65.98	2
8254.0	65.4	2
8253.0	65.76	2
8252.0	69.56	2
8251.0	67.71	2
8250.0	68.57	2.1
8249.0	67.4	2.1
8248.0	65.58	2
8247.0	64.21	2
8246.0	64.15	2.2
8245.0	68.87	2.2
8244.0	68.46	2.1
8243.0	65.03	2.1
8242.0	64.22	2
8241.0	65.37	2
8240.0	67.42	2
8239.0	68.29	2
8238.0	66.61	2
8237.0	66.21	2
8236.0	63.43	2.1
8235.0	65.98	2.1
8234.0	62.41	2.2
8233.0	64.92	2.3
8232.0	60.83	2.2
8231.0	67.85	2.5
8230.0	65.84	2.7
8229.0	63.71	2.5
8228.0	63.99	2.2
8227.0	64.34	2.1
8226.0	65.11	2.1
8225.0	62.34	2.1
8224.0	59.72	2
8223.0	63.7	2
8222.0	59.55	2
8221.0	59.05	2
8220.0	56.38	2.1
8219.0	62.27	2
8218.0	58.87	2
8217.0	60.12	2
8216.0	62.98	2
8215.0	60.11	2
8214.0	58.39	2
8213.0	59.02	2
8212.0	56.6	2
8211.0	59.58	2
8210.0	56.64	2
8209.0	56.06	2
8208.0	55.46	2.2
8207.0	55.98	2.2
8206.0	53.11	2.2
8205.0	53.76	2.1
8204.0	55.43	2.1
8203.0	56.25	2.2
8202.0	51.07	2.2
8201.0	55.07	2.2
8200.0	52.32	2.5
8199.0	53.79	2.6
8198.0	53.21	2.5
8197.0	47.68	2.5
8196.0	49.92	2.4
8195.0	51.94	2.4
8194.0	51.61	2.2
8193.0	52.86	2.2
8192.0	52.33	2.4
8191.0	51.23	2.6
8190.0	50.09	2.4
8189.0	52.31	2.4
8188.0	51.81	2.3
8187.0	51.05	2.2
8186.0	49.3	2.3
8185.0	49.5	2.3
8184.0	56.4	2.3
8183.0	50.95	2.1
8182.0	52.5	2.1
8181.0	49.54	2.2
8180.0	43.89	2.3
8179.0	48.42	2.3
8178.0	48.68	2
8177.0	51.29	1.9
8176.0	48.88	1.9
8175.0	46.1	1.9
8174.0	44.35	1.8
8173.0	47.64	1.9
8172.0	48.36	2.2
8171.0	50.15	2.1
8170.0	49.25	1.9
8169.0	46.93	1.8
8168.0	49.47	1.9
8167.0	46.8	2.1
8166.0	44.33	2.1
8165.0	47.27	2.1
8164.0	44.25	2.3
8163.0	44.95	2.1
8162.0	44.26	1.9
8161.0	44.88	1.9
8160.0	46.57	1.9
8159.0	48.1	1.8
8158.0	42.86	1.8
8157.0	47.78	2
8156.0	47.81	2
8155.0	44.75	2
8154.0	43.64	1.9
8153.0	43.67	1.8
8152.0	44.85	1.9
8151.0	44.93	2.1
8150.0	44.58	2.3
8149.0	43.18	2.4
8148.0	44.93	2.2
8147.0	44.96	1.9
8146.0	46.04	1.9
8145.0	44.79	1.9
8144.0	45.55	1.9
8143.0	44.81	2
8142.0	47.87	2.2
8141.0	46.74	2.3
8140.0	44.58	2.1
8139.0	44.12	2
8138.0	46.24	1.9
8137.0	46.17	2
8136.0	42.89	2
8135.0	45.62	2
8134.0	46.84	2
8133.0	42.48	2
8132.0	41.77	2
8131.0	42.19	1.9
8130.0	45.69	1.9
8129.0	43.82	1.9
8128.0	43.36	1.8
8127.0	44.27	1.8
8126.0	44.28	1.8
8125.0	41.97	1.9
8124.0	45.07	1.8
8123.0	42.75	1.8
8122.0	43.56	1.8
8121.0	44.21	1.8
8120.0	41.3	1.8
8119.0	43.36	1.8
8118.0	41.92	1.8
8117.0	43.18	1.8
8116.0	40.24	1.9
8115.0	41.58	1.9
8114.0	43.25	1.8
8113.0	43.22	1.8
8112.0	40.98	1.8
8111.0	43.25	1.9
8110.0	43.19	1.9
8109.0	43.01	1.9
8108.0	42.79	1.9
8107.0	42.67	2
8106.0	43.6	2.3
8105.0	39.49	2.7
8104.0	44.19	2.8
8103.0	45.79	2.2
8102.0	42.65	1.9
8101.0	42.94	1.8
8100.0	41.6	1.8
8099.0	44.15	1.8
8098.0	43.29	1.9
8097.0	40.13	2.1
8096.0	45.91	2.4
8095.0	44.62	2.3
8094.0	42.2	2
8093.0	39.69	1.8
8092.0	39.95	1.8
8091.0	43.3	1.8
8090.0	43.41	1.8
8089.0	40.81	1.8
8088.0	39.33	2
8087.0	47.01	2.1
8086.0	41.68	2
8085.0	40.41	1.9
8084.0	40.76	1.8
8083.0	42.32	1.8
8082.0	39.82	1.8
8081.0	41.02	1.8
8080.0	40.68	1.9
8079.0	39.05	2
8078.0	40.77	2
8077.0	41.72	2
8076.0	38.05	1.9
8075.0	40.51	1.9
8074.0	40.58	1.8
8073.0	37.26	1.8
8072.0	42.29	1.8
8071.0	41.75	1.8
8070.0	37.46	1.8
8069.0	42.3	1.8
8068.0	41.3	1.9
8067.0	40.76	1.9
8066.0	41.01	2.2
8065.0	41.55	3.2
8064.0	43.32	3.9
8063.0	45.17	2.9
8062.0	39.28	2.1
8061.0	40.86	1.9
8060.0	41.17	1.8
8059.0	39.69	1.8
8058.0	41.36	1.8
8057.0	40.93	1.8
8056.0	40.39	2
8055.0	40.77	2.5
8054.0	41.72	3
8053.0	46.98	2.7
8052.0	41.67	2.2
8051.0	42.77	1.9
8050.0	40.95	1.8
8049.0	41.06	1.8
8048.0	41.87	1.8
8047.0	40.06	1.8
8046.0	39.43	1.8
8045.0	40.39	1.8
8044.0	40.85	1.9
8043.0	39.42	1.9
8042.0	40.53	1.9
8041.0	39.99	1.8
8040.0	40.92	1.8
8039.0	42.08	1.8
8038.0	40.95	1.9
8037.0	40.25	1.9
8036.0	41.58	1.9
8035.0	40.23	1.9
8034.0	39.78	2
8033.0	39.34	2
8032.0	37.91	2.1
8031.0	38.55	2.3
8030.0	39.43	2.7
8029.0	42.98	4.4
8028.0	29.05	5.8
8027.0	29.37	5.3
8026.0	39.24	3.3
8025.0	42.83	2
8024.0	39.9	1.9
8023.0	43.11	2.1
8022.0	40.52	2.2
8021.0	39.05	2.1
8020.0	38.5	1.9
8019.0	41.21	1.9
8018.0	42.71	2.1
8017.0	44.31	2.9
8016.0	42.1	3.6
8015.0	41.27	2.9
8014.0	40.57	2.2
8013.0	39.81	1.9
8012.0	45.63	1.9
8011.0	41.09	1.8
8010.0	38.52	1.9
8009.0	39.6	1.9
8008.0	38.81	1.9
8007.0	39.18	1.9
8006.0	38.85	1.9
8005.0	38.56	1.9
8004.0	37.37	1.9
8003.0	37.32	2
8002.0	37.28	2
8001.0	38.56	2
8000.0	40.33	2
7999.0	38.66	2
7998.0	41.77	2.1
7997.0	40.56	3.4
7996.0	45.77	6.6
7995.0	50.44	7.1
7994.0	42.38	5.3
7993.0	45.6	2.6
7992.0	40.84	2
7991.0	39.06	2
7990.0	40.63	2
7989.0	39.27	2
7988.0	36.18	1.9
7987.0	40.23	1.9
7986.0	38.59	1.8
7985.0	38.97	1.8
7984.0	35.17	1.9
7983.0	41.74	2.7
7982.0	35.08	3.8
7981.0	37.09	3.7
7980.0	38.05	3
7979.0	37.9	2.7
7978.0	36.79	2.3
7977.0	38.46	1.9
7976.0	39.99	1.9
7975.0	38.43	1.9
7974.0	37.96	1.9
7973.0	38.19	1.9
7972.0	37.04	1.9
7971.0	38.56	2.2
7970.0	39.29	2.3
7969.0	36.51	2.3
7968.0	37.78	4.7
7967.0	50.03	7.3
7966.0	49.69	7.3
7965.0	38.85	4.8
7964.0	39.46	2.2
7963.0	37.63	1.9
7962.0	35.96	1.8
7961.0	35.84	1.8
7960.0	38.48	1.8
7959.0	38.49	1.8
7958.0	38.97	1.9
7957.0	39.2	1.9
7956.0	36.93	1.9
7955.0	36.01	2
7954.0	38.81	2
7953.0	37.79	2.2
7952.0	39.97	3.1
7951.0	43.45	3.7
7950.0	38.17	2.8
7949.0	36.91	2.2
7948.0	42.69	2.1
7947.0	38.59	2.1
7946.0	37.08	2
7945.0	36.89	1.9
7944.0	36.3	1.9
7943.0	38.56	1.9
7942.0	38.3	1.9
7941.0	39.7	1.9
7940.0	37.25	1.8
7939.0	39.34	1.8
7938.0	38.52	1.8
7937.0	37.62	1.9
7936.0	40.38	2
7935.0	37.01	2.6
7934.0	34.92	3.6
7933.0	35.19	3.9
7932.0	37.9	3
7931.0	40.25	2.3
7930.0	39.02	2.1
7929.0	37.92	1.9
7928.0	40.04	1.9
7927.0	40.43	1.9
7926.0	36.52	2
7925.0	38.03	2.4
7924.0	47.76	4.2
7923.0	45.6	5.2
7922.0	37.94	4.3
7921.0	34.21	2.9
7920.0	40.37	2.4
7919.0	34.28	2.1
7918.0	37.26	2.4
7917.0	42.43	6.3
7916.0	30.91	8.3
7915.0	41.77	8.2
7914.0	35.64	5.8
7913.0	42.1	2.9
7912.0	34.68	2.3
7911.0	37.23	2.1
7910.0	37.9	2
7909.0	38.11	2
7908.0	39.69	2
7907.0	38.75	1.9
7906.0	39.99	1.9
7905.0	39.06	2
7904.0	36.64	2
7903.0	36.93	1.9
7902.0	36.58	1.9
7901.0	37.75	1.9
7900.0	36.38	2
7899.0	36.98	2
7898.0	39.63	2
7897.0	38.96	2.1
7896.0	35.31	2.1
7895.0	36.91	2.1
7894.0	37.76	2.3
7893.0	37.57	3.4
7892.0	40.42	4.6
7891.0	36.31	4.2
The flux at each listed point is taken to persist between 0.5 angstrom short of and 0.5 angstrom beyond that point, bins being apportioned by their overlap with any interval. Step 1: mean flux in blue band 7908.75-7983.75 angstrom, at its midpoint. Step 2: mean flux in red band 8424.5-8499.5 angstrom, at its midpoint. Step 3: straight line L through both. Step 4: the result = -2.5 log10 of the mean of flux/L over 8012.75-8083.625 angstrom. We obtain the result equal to -0.060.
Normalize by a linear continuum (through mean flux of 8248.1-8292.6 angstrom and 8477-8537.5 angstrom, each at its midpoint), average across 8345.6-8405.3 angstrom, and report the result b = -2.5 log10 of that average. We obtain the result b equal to 0.23 mag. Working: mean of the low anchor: 62.8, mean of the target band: 41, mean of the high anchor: 35.5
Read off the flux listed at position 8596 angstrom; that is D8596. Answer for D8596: 35.39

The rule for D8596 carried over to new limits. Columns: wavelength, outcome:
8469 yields 39.82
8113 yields 43.22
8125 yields 41.97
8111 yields 43.25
